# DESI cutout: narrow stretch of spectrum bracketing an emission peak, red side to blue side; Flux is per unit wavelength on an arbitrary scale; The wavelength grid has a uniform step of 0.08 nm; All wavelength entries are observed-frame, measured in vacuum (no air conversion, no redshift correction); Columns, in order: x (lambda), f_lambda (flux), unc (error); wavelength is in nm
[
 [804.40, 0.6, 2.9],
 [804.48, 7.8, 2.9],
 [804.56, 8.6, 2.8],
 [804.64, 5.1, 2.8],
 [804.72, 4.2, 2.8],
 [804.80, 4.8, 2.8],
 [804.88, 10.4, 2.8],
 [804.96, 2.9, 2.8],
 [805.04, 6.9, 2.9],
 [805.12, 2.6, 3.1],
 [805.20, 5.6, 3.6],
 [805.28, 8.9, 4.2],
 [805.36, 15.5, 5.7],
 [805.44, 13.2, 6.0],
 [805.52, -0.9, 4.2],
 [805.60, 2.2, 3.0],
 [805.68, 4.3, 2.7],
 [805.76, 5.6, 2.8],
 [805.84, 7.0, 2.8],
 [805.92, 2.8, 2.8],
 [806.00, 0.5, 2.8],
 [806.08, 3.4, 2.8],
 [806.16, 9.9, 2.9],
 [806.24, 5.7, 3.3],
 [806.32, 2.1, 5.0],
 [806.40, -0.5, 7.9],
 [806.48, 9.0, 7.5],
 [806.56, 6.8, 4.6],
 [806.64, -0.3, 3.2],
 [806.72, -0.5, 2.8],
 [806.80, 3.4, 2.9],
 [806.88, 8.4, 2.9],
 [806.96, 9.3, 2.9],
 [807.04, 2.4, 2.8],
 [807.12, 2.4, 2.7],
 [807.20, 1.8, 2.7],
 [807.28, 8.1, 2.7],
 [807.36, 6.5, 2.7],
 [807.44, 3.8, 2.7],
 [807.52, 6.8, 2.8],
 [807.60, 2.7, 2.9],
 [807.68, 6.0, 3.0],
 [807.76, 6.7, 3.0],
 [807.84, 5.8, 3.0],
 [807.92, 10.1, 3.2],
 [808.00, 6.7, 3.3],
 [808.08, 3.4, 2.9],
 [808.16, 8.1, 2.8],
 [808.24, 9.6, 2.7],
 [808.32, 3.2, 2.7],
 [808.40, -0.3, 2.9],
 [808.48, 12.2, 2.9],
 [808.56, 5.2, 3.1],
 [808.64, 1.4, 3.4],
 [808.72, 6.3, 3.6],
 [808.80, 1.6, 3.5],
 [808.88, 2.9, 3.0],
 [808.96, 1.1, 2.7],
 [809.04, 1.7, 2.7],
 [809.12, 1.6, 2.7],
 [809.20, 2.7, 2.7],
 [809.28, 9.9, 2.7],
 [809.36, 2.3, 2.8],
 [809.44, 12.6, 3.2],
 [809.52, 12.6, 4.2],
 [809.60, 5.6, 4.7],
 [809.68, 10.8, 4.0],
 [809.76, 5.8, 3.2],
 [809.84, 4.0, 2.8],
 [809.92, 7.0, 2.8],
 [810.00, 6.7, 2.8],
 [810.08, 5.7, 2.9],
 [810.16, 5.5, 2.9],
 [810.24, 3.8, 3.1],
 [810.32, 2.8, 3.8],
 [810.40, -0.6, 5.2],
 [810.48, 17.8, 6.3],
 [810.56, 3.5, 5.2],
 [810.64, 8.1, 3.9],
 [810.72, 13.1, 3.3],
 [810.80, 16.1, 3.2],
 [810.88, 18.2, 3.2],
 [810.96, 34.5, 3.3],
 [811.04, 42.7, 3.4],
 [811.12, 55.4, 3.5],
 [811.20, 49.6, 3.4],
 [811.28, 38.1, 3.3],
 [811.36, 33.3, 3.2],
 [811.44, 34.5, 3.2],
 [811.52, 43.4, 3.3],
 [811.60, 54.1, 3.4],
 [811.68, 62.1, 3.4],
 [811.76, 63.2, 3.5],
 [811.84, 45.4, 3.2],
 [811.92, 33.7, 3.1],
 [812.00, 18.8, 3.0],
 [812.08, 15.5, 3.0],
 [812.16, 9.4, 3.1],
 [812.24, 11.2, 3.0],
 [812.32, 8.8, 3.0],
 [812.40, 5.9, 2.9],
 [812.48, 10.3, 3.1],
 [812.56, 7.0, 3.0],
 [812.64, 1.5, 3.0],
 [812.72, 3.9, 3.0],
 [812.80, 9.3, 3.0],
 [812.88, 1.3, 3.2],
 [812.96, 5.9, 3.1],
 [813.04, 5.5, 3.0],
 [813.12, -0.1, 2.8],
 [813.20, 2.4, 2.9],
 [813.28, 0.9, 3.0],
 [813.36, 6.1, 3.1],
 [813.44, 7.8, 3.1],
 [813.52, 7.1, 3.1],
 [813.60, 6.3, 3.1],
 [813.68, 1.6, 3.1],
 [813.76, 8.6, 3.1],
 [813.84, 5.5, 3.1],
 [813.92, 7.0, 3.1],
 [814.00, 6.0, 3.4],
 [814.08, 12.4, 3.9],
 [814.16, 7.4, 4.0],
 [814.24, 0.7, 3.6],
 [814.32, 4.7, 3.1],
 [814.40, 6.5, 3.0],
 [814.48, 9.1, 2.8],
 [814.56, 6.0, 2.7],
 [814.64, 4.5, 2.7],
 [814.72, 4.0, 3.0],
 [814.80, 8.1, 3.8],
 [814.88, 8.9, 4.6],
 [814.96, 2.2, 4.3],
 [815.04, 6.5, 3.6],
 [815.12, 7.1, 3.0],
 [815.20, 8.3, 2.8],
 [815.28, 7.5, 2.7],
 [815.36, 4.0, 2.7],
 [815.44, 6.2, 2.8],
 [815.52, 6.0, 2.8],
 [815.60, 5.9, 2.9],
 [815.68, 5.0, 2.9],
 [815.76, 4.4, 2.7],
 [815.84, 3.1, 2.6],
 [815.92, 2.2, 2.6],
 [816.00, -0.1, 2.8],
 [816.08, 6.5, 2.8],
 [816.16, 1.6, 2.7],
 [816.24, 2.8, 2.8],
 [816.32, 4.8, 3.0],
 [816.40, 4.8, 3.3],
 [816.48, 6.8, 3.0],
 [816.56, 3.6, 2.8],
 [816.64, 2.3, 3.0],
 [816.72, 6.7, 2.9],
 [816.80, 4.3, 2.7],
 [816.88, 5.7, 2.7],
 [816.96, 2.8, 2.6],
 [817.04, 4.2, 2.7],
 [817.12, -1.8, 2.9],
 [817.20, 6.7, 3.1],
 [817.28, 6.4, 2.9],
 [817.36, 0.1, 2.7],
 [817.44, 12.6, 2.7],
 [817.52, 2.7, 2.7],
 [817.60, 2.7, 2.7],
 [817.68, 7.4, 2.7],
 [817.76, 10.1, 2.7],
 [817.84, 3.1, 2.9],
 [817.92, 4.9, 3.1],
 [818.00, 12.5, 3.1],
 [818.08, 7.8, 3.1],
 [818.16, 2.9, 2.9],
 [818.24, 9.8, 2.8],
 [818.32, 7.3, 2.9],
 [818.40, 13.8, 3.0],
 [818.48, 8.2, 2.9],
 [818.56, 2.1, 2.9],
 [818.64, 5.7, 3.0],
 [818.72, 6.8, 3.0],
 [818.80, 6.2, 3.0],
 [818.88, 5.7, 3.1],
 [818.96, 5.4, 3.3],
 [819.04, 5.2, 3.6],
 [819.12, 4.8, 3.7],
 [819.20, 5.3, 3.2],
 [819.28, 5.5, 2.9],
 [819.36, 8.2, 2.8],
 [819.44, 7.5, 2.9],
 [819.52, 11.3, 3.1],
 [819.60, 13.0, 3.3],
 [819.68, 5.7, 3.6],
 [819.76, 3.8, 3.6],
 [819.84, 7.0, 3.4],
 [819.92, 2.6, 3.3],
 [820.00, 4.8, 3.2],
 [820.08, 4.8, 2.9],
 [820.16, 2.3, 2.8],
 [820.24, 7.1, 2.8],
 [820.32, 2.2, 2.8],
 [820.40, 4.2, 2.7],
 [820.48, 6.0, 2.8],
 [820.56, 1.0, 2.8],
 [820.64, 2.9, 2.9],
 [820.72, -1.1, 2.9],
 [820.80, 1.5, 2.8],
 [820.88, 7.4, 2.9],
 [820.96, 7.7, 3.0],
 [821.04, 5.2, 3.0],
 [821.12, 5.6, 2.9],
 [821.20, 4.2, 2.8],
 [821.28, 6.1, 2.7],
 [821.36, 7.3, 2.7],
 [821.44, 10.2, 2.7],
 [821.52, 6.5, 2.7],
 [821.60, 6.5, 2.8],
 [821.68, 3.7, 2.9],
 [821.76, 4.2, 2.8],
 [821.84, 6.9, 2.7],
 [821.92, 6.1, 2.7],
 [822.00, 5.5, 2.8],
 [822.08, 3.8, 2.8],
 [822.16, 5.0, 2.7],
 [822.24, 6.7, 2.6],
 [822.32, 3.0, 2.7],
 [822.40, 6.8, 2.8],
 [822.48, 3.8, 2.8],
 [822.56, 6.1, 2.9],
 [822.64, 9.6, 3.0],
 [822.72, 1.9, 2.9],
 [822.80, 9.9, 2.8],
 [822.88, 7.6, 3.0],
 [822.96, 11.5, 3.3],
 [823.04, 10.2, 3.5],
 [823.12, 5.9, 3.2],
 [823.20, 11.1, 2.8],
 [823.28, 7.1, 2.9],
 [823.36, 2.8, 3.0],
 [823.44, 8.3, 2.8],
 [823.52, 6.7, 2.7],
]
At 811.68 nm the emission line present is [O II] 3727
